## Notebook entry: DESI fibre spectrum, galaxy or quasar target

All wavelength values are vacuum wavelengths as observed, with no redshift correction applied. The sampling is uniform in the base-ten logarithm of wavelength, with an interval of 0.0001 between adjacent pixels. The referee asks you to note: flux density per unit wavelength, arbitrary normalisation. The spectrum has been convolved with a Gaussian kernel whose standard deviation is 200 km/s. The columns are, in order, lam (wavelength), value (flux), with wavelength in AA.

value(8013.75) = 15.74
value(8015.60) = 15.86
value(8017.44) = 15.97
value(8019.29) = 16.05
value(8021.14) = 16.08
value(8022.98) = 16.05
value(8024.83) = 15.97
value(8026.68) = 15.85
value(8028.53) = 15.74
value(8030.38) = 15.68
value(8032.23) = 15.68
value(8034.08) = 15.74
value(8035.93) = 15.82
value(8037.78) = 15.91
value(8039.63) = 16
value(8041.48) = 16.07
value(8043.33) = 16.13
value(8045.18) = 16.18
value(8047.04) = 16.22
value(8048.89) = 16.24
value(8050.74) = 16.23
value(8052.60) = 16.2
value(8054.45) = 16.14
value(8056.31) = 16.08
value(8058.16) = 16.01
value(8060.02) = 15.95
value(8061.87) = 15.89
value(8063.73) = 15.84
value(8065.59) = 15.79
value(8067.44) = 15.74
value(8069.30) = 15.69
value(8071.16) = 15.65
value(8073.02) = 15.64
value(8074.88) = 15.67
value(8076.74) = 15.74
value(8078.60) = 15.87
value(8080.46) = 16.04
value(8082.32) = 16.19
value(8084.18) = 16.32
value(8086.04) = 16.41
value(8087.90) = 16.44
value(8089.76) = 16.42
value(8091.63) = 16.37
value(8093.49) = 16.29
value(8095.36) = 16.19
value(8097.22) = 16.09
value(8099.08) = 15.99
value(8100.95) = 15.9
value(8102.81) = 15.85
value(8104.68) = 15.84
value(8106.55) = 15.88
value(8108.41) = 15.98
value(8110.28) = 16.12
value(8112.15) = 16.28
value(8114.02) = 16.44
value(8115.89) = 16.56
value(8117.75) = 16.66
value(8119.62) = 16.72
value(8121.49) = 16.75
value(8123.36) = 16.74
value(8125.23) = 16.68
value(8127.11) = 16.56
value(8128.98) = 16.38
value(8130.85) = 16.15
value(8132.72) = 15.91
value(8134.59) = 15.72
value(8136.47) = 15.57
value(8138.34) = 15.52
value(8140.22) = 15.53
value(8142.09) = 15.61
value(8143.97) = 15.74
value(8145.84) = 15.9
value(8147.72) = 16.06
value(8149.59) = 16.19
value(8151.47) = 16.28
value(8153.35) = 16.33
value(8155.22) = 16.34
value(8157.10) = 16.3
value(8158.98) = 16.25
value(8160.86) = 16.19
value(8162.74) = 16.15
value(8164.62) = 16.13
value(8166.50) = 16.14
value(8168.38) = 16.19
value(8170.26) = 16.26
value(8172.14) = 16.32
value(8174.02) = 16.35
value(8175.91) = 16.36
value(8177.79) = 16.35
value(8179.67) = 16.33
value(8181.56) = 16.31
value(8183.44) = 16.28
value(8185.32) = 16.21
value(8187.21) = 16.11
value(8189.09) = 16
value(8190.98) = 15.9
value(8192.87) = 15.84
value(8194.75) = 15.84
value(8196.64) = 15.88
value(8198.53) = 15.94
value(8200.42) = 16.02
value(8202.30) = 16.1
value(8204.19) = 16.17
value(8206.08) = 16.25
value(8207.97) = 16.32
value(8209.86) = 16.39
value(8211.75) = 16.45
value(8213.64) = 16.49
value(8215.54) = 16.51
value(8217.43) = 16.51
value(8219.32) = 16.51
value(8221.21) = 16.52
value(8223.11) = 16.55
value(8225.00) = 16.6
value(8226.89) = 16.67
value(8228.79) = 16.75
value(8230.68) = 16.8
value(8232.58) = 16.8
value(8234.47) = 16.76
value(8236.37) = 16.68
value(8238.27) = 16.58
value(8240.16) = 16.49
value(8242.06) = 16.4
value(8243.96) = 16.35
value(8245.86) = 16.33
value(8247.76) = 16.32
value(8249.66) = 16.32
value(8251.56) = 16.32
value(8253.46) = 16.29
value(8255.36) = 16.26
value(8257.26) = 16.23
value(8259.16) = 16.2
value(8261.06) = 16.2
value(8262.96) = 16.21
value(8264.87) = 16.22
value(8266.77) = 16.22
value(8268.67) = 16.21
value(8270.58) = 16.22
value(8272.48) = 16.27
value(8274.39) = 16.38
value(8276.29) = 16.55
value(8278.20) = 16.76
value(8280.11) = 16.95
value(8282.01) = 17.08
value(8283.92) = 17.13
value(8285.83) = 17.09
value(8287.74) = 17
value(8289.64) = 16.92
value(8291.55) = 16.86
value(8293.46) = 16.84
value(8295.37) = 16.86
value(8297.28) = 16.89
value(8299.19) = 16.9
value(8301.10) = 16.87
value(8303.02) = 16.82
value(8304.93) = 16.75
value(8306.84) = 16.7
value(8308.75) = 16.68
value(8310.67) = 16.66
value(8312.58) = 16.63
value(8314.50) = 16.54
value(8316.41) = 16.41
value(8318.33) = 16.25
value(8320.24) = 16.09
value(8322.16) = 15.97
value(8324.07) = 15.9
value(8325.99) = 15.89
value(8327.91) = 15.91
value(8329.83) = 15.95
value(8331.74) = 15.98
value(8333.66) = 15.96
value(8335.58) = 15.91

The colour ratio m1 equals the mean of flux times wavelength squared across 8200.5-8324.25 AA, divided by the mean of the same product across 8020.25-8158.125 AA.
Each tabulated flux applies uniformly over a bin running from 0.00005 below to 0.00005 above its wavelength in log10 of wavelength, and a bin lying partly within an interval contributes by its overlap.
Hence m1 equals 1.07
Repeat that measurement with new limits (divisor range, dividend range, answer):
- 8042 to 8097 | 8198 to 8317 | 1.08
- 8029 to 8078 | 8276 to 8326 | 1.11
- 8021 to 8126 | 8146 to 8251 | 1.05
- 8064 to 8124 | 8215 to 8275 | 1.06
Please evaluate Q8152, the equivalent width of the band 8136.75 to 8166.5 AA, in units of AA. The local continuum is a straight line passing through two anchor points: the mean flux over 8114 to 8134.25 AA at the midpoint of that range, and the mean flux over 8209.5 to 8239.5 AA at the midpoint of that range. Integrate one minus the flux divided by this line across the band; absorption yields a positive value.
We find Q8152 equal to 0.9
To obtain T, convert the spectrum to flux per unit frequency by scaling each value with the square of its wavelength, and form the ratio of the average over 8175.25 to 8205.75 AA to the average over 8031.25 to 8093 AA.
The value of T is 1.0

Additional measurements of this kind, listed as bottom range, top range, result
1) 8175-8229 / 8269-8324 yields 1.05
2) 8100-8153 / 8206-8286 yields 1.05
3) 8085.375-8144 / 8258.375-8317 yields 1.07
